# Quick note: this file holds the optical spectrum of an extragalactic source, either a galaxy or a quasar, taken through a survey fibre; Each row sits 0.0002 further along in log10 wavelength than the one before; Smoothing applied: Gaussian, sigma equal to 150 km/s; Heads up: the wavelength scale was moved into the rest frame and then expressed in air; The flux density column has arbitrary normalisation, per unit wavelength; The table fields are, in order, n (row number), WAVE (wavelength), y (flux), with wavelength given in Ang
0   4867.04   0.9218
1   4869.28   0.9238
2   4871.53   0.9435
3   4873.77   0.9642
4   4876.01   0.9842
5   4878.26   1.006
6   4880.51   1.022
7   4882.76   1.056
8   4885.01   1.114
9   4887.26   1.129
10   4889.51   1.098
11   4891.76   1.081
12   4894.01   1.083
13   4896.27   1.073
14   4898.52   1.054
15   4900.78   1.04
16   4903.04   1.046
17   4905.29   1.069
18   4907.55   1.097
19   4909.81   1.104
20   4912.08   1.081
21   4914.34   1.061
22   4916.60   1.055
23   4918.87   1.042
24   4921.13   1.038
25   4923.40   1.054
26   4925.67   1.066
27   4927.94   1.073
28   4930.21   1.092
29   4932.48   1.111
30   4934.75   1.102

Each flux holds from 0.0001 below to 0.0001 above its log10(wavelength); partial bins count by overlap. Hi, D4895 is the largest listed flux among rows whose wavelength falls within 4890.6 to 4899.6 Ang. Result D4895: 1.083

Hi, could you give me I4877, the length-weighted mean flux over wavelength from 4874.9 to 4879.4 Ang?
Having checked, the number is 0.994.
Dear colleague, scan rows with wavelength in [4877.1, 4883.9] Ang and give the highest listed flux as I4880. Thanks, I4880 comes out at 1.056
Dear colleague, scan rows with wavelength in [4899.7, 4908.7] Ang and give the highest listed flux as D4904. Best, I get 1.097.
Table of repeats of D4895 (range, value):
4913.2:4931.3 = 1.092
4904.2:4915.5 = 1.104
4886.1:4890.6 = 1.129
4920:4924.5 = 1.054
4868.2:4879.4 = 1.006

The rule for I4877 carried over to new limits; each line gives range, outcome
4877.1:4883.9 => 1.03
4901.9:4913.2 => 1.08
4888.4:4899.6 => 1.08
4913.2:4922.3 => 1.05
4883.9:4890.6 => 1.11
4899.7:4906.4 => 1.05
